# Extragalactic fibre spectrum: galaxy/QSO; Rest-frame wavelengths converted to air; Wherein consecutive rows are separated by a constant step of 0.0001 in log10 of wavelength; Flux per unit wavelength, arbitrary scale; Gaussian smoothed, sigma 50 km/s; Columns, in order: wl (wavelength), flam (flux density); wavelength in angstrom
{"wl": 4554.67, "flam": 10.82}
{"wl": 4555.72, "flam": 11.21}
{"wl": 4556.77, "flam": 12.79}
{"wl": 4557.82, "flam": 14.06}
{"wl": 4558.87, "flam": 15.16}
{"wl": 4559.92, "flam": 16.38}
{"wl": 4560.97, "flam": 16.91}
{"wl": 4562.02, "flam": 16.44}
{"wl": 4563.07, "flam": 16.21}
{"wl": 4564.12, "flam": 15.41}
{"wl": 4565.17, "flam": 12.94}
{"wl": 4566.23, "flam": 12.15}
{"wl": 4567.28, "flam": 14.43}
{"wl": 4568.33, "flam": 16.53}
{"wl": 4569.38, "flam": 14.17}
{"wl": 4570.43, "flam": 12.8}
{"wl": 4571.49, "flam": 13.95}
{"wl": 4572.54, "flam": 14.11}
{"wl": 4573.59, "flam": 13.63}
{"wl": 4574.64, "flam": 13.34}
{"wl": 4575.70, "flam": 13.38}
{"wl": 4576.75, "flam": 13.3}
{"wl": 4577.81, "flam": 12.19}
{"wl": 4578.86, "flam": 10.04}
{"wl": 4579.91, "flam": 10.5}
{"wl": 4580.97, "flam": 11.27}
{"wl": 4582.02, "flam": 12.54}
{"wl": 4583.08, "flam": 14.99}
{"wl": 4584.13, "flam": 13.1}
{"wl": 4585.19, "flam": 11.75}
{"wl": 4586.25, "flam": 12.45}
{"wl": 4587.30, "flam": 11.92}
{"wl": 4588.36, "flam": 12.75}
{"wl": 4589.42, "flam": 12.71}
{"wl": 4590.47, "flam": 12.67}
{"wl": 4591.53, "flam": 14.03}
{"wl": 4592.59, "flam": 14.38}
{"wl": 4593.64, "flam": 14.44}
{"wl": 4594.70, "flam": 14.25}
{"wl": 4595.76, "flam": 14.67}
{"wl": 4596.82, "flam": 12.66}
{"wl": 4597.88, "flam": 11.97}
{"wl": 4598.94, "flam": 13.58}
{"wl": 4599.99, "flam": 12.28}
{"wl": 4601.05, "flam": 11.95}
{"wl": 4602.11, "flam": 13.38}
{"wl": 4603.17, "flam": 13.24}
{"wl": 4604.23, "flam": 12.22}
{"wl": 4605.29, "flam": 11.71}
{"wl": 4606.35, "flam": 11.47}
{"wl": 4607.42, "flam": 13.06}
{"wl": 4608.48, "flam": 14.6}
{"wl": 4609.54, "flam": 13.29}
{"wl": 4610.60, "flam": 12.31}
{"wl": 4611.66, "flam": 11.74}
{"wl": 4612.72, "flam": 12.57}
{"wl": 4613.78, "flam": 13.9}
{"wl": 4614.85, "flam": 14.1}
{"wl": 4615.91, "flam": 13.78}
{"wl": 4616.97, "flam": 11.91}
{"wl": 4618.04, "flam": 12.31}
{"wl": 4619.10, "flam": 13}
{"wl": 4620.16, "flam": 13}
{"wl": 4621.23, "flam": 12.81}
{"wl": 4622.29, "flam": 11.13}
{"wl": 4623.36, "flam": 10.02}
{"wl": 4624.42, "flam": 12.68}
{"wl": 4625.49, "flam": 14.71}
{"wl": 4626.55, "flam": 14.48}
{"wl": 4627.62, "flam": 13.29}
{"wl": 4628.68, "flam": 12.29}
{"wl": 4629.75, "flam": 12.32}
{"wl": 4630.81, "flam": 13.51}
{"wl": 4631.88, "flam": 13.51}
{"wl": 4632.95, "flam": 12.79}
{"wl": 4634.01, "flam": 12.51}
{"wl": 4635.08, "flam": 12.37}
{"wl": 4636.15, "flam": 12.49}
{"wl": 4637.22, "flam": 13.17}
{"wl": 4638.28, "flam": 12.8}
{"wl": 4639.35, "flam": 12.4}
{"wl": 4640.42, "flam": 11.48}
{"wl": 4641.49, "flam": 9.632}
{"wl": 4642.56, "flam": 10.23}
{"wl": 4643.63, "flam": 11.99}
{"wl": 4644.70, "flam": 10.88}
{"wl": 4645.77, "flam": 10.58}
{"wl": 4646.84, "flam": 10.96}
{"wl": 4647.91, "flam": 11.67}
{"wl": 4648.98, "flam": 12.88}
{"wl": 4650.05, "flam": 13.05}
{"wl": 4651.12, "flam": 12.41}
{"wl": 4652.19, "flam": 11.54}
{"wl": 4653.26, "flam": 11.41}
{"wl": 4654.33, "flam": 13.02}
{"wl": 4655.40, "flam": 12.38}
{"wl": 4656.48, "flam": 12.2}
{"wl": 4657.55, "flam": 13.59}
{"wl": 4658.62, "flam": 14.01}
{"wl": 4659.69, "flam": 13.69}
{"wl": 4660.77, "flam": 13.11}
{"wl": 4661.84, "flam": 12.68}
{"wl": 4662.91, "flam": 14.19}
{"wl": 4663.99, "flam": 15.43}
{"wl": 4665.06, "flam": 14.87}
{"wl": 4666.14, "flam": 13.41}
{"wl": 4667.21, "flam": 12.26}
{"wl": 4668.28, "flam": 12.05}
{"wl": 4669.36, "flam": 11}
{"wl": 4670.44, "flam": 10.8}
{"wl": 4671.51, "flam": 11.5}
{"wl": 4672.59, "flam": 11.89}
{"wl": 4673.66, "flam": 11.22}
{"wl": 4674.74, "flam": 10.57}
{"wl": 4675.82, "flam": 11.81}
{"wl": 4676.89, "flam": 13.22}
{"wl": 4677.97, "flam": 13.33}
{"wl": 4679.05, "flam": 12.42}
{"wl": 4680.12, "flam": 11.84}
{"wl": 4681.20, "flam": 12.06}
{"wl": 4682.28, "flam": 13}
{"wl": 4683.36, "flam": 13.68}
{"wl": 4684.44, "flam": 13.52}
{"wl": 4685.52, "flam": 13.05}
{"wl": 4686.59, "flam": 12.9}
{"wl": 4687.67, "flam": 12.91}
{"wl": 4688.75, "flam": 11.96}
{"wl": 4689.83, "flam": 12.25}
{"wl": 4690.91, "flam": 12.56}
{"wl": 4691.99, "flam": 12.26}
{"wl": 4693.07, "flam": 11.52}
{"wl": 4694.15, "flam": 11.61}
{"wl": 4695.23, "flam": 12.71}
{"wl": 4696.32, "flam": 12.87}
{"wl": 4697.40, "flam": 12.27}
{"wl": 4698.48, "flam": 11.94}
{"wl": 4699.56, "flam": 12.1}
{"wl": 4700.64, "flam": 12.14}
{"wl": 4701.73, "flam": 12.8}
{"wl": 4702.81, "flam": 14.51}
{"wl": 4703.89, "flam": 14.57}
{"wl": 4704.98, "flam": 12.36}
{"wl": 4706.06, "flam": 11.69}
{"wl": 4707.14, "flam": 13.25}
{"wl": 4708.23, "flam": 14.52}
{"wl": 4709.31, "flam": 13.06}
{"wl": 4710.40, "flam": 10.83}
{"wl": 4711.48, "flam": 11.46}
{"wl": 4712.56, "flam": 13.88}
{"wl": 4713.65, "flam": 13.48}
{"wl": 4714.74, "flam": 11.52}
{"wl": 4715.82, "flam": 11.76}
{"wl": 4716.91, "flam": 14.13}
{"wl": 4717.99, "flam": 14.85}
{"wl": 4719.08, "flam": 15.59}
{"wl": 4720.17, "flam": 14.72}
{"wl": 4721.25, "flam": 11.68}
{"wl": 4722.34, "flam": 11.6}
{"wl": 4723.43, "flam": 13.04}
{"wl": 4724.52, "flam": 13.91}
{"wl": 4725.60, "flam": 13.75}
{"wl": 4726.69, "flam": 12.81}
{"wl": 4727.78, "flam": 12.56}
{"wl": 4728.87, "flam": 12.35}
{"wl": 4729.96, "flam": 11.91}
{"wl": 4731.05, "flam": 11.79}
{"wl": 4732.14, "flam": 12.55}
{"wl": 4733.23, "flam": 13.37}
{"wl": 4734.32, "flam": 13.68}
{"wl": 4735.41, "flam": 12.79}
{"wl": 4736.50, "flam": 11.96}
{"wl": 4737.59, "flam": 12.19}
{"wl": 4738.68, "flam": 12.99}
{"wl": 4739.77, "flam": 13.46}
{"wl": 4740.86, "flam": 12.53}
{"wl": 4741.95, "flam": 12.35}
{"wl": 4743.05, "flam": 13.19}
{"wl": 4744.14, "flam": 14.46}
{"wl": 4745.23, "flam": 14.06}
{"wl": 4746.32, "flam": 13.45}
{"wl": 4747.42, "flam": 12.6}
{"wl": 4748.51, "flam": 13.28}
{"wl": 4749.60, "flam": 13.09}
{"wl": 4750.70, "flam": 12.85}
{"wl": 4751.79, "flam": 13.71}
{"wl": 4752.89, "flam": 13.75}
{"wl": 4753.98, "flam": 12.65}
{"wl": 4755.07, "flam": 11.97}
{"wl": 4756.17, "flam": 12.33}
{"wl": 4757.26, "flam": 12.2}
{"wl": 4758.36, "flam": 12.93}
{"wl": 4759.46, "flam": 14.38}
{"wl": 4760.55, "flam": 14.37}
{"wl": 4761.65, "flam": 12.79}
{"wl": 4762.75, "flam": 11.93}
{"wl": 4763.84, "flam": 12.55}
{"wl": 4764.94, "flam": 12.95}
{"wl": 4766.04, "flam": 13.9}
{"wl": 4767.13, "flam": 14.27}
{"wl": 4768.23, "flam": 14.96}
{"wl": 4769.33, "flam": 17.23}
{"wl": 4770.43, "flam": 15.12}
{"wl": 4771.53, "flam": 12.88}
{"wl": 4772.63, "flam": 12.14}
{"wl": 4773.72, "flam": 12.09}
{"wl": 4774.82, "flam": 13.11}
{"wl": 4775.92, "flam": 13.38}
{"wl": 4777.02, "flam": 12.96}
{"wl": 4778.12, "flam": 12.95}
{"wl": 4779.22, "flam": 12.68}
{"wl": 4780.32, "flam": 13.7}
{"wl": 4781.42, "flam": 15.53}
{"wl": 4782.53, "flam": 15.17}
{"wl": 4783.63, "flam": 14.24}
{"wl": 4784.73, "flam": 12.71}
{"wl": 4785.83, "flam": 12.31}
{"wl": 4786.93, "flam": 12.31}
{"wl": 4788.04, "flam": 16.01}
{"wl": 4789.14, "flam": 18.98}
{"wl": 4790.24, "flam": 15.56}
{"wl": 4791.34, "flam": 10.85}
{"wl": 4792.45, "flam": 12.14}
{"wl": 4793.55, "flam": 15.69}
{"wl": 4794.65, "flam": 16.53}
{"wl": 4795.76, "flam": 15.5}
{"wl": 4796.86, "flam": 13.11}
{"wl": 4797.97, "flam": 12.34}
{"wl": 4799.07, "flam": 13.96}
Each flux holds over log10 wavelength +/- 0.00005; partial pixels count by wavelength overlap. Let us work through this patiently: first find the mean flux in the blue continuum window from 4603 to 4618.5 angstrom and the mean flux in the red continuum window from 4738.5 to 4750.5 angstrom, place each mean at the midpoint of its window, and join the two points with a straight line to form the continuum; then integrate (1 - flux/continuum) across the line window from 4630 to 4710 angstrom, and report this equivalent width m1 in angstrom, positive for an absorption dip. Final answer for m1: 3.0 angstrom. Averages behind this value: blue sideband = 12.8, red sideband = 13.2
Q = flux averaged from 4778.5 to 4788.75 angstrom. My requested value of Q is 13.9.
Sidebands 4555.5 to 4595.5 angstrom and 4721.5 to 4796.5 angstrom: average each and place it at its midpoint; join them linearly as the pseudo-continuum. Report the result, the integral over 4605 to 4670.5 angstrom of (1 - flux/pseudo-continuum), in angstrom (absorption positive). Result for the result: 4.5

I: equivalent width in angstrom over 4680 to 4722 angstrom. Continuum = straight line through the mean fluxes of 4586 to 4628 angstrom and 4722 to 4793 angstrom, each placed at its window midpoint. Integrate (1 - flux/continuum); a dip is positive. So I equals 1.1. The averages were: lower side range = 12.9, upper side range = 13.3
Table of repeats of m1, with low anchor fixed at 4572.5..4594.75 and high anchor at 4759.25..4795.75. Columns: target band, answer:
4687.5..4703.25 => 1.24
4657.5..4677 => 0.93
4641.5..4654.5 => 1.58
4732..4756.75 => 1.28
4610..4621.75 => 0.15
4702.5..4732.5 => 1.29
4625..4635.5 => -0.06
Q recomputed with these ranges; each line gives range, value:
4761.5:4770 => 13.9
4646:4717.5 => 12.6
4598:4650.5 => 12.5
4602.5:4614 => 12.7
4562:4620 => 13.1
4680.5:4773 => 13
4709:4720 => 13.1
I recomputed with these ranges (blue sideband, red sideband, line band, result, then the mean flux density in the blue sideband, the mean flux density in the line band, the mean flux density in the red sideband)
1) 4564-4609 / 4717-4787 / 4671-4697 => 1.6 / 13.1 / 12.4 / 13.3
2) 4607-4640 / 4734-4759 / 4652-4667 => -0.4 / 12.9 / 13.3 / 13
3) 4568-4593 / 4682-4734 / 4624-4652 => 1.3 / 13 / 12.3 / 12.8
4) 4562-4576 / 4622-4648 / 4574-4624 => 1.9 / 14.2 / 12.7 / 12.2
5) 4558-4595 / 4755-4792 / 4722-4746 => 1.3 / 13.6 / 12.9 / 13.6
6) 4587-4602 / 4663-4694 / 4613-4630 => 0.1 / 13.2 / 12.9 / 12.5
